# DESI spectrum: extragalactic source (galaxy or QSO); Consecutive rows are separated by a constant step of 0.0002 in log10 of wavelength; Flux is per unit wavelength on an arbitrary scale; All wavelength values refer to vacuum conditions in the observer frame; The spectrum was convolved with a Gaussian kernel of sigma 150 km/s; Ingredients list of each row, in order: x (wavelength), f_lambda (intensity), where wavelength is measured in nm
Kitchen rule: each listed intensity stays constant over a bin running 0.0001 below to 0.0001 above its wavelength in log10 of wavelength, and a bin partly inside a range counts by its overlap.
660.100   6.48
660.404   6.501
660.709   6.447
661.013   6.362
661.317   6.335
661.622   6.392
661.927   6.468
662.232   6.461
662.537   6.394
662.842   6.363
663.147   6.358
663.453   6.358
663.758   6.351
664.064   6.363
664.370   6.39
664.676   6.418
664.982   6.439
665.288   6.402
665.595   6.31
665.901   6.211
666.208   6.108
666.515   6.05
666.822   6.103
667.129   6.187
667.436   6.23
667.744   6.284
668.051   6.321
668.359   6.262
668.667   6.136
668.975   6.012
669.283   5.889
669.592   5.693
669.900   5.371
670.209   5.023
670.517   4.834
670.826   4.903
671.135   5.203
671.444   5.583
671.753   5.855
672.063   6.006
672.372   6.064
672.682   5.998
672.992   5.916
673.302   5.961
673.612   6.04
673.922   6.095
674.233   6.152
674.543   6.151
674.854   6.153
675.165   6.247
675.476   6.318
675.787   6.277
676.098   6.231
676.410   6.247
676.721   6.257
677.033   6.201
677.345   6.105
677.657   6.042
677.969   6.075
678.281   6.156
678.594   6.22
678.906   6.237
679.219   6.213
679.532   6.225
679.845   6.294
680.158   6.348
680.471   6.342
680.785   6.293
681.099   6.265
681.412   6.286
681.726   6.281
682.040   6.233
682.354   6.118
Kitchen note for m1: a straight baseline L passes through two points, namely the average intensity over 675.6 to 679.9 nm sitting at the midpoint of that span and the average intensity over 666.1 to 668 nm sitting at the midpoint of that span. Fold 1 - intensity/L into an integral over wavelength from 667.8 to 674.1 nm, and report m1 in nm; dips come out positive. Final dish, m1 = 0.42 nm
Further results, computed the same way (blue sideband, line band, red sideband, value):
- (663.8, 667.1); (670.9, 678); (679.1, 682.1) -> 0.273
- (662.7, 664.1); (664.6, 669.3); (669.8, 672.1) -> -0.282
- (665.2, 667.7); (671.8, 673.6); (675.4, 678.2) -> 0.061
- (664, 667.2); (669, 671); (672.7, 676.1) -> 0.281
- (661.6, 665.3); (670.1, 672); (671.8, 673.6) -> 0.245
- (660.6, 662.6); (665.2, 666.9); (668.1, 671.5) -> -0.070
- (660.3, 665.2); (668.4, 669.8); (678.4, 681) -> 0.091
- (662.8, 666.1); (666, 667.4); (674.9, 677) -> 0.047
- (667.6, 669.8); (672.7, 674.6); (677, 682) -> 0.030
